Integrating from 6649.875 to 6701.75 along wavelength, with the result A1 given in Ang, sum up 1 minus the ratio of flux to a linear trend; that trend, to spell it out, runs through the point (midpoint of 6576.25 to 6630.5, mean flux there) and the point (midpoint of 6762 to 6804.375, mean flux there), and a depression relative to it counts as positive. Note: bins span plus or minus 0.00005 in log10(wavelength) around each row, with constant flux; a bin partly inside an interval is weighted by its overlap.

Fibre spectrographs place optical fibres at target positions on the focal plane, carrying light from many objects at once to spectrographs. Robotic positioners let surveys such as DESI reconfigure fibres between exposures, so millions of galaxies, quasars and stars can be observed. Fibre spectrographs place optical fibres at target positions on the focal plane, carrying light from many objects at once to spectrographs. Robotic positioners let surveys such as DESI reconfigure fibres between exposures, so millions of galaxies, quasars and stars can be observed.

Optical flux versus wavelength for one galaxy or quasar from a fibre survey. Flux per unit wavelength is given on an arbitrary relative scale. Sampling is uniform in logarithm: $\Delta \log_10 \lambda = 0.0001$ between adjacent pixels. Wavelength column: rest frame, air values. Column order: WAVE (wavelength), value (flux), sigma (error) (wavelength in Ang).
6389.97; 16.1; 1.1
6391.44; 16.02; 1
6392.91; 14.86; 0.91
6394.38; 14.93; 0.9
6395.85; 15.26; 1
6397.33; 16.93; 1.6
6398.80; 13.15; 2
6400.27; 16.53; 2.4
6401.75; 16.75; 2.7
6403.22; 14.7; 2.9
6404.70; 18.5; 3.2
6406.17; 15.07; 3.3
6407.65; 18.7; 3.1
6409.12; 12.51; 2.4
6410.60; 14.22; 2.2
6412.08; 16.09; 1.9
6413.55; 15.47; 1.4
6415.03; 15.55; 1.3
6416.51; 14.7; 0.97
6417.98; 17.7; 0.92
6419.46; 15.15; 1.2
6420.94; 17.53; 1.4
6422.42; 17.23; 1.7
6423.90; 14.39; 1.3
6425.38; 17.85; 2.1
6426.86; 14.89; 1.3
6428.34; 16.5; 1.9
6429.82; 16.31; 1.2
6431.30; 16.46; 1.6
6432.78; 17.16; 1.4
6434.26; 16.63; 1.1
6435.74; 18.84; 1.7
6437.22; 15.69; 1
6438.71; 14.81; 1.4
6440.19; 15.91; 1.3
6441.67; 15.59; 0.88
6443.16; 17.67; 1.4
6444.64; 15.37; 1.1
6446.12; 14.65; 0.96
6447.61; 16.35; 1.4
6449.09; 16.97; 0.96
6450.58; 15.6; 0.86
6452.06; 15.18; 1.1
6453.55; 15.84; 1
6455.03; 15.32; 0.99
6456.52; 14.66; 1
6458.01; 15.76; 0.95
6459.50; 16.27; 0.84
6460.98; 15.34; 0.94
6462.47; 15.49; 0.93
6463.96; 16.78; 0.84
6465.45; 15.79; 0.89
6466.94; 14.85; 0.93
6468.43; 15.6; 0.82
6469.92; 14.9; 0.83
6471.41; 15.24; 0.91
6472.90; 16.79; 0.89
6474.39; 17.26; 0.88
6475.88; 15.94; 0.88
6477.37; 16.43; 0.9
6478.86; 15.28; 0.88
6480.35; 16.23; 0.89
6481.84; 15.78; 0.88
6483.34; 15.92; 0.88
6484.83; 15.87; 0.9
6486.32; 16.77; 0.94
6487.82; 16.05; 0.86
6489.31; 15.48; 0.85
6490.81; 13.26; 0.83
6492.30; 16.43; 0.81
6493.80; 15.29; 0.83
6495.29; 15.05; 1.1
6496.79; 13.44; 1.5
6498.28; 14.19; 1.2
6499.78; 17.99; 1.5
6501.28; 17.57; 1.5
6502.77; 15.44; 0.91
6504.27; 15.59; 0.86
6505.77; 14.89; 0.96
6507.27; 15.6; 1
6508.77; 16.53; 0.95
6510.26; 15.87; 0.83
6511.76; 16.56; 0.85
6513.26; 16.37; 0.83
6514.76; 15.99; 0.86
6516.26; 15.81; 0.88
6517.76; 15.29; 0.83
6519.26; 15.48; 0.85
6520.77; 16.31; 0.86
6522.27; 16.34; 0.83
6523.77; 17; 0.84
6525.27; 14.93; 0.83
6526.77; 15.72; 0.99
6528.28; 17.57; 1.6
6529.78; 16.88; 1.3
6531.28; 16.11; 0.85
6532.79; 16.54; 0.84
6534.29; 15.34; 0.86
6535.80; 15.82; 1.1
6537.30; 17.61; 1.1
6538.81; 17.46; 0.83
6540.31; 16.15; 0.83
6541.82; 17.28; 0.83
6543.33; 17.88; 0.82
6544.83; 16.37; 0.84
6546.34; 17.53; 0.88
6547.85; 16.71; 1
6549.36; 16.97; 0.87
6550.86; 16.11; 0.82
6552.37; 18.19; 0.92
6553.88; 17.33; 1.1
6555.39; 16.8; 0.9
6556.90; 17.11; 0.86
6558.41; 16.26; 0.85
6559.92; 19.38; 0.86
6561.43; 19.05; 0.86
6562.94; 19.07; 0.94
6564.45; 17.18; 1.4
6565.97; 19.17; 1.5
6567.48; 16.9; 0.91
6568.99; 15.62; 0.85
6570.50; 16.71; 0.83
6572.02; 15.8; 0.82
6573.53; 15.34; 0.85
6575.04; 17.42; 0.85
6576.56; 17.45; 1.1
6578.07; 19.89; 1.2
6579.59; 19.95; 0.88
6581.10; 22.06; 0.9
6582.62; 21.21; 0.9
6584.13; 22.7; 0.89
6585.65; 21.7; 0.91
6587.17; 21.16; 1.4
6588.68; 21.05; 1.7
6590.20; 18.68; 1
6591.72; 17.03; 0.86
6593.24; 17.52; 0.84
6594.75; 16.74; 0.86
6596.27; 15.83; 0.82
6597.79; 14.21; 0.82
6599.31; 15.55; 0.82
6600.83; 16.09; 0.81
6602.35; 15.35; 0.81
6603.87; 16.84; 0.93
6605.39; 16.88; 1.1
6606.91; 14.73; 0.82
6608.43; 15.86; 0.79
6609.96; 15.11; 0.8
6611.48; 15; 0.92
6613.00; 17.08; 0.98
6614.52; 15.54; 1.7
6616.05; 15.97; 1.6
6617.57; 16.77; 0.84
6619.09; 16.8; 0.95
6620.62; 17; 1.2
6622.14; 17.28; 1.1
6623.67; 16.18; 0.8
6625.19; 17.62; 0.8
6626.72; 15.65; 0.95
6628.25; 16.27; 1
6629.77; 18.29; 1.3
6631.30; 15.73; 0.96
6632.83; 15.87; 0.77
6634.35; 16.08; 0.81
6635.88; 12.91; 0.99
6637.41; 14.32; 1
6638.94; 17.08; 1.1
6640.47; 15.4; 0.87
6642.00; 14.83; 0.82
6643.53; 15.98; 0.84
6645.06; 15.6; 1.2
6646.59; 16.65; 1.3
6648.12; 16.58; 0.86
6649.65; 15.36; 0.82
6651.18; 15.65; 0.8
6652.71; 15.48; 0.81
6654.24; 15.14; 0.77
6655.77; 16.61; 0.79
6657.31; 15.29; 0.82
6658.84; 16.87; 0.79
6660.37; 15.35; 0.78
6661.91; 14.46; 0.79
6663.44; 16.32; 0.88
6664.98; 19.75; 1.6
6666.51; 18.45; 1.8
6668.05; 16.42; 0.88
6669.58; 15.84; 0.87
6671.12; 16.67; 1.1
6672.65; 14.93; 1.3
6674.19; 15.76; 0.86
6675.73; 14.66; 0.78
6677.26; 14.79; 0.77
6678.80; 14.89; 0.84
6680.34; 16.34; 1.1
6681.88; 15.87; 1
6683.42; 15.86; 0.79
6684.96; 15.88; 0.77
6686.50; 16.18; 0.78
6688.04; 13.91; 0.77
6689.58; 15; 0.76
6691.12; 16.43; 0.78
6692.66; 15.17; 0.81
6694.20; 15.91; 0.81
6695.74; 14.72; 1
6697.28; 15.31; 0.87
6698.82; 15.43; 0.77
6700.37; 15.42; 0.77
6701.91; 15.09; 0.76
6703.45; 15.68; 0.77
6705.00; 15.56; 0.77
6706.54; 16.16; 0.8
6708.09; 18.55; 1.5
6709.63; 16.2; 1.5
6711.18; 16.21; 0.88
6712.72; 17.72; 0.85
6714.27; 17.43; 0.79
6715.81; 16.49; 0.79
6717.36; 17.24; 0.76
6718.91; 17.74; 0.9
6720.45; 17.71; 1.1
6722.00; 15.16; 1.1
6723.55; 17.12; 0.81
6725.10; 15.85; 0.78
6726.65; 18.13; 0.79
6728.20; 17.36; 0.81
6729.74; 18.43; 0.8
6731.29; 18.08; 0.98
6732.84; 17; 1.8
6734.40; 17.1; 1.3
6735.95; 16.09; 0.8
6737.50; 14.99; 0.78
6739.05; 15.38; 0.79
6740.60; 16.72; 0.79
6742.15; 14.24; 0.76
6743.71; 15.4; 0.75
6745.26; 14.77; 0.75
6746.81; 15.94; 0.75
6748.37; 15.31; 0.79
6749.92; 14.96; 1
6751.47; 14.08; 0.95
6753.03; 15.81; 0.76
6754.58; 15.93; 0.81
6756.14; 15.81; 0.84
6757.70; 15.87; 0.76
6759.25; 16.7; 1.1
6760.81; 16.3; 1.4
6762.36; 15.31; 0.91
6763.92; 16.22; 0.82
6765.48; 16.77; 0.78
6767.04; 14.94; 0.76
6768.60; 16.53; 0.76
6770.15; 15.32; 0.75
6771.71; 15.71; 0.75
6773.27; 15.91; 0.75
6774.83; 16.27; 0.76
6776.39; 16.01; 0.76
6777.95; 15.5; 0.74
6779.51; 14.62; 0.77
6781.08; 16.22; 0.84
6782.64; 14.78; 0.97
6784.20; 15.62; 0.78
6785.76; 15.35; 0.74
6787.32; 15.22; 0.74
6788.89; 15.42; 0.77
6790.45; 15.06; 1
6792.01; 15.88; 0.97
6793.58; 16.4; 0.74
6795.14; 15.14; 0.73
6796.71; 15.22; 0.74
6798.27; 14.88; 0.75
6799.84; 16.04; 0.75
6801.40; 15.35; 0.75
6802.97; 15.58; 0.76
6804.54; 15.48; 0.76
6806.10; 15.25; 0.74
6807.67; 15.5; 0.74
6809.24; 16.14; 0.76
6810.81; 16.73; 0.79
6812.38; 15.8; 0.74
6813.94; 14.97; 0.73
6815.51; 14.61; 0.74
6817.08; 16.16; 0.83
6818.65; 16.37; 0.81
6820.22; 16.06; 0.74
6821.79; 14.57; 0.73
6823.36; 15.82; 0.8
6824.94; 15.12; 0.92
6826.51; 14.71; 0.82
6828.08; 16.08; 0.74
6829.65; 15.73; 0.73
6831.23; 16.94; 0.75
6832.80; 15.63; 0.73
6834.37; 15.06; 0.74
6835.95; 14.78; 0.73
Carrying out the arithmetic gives 3.0 Ang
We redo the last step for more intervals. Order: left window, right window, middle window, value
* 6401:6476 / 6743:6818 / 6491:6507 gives 0.4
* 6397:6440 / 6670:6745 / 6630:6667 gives 0.4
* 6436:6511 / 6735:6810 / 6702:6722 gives -1.5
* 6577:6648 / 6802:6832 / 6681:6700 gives 1.2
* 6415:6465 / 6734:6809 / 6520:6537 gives -0.3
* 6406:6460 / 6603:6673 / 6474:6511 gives 0.6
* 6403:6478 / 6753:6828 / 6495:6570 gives -3.3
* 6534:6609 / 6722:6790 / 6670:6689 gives 1.3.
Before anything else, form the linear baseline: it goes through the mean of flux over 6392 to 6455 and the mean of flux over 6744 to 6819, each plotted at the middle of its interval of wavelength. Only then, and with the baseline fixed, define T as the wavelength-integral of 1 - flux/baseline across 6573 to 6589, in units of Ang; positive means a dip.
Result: -4.3 Ang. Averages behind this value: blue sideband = 16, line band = 20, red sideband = 15.6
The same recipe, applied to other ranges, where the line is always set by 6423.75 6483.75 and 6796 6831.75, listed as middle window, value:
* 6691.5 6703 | 0.3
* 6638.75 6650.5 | -0.1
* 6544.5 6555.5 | -0.8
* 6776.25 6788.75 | 0.2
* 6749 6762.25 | 0.0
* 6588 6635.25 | -1.9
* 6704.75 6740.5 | -2.7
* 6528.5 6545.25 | -0.9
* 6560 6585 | -4.2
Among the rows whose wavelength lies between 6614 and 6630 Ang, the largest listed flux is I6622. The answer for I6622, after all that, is 18.29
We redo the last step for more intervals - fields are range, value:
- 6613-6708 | 19.75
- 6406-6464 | 18.84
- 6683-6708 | 16.43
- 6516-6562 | 19.38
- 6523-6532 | 17.57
